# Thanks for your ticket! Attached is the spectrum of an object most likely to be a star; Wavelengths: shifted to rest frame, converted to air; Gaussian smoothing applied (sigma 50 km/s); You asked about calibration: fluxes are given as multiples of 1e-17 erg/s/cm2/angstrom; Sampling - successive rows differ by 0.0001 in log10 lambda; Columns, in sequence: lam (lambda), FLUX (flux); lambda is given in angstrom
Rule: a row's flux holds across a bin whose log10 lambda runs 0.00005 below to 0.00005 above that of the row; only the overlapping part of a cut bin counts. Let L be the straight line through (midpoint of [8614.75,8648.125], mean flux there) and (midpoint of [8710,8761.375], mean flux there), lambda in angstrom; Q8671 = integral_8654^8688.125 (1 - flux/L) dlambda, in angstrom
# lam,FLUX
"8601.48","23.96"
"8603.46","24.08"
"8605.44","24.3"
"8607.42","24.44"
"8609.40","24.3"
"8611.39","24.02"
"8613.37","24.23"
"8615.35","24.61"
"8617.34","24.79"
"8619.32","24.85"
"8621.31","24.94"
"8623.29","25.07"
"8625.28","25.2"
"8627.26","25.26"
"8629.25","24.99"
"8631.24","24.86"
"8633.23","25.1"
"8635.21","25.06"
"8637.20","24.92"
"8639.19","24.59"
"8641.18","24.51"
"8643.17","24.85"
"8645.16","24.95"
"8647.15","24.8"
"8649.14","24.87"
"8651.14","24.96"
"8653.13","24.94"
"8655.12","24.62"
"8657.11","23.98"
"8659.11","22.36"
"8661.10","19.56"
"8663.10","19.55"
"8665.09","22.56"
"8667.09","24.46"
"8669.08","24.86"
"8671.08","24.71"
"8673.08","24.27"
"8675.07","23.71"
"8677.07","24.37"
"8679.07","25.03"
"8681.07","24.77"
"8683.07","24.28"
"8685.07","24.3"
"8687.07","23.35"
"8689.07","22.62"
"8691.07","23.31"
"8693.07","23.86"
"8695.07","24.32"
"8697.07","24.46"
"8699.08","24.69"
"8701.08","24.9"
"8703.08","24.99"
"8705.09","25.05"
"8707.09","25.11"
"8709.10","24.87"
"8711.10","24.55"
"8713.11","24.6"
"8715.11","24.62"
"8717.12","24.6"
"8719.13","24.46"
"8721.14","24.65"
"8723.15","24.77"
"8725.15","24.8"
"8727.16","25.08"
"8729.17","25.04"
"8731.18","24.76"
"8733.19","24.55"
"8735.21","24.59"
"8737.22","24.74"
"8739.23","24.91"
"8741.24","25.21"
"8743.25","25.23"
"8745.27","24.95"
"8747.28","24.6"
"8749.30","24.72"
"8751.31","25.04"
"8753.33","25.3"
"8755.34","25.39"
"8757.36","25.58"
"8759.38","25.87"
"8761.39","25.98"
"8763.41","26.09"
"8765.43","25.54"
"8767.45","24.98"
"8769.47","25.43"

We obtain 1.8 angstrom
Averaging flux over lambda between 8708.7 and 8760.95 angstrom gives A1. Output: 24.9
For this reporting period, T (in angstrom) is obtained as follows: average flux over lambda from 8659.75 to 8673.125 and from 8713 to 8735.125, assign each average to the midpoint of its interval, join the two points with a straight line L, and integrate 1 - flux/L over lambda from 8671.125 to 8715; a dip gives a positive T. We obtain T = -1.3 angstrom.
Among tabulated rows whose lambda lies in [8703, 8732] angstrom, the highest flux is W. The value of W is 25.11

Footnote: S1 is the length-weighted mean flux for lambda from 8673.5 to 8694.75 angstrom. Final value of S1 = 24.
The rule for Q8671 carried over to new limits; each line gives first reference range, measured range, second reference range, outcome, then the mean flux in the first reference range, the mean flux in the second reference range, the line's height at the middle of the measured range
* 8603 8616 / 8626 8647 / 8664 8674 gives -0.6 angstrom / 24.3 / 24.1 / 24.2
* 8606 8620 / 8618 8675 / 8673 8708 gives 0.3 angstrom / 24.5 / 24.3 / 24.4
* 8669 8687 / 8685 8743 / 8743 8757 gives 0.4 angstrom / 24.4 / 25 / 24.7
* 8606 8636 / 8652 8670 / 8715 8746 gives 1.3 angstrom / 24.8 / 24.8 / 24.8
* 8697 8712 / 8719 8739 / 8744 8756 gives 0.1 angstrom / 24.9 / 25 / 24.9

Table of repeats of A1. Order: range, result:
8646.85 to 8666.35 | 23.2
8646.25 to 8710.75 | 24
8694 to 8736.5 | 24.7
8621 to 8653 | 24.9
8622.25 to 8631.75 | 25.1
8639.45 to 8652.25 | 24.8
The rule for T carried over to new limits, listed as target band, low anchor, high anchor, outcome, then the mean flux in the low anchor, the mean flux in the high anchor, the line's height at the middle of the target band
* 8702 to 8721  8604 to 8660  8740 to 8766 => 0.3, 24.7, 25.3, 25.1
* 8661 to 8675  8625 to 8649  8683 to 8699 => 0.7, 24.9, 23.8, 24.3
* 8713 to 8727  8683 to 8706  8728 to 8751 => -0.1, 24.2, 24.9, 24.6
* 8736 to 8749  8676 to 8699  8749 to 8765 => 0.2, 24.1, 25.5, 25.2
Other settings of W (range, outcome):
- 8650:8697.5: 25.03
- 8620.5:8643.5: 25.26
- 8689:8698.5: 24.46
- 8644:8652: 24.96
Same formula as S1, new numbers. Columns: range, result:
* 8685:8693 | 23.4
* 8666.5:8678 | 24.4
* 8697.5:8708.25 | 24.9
